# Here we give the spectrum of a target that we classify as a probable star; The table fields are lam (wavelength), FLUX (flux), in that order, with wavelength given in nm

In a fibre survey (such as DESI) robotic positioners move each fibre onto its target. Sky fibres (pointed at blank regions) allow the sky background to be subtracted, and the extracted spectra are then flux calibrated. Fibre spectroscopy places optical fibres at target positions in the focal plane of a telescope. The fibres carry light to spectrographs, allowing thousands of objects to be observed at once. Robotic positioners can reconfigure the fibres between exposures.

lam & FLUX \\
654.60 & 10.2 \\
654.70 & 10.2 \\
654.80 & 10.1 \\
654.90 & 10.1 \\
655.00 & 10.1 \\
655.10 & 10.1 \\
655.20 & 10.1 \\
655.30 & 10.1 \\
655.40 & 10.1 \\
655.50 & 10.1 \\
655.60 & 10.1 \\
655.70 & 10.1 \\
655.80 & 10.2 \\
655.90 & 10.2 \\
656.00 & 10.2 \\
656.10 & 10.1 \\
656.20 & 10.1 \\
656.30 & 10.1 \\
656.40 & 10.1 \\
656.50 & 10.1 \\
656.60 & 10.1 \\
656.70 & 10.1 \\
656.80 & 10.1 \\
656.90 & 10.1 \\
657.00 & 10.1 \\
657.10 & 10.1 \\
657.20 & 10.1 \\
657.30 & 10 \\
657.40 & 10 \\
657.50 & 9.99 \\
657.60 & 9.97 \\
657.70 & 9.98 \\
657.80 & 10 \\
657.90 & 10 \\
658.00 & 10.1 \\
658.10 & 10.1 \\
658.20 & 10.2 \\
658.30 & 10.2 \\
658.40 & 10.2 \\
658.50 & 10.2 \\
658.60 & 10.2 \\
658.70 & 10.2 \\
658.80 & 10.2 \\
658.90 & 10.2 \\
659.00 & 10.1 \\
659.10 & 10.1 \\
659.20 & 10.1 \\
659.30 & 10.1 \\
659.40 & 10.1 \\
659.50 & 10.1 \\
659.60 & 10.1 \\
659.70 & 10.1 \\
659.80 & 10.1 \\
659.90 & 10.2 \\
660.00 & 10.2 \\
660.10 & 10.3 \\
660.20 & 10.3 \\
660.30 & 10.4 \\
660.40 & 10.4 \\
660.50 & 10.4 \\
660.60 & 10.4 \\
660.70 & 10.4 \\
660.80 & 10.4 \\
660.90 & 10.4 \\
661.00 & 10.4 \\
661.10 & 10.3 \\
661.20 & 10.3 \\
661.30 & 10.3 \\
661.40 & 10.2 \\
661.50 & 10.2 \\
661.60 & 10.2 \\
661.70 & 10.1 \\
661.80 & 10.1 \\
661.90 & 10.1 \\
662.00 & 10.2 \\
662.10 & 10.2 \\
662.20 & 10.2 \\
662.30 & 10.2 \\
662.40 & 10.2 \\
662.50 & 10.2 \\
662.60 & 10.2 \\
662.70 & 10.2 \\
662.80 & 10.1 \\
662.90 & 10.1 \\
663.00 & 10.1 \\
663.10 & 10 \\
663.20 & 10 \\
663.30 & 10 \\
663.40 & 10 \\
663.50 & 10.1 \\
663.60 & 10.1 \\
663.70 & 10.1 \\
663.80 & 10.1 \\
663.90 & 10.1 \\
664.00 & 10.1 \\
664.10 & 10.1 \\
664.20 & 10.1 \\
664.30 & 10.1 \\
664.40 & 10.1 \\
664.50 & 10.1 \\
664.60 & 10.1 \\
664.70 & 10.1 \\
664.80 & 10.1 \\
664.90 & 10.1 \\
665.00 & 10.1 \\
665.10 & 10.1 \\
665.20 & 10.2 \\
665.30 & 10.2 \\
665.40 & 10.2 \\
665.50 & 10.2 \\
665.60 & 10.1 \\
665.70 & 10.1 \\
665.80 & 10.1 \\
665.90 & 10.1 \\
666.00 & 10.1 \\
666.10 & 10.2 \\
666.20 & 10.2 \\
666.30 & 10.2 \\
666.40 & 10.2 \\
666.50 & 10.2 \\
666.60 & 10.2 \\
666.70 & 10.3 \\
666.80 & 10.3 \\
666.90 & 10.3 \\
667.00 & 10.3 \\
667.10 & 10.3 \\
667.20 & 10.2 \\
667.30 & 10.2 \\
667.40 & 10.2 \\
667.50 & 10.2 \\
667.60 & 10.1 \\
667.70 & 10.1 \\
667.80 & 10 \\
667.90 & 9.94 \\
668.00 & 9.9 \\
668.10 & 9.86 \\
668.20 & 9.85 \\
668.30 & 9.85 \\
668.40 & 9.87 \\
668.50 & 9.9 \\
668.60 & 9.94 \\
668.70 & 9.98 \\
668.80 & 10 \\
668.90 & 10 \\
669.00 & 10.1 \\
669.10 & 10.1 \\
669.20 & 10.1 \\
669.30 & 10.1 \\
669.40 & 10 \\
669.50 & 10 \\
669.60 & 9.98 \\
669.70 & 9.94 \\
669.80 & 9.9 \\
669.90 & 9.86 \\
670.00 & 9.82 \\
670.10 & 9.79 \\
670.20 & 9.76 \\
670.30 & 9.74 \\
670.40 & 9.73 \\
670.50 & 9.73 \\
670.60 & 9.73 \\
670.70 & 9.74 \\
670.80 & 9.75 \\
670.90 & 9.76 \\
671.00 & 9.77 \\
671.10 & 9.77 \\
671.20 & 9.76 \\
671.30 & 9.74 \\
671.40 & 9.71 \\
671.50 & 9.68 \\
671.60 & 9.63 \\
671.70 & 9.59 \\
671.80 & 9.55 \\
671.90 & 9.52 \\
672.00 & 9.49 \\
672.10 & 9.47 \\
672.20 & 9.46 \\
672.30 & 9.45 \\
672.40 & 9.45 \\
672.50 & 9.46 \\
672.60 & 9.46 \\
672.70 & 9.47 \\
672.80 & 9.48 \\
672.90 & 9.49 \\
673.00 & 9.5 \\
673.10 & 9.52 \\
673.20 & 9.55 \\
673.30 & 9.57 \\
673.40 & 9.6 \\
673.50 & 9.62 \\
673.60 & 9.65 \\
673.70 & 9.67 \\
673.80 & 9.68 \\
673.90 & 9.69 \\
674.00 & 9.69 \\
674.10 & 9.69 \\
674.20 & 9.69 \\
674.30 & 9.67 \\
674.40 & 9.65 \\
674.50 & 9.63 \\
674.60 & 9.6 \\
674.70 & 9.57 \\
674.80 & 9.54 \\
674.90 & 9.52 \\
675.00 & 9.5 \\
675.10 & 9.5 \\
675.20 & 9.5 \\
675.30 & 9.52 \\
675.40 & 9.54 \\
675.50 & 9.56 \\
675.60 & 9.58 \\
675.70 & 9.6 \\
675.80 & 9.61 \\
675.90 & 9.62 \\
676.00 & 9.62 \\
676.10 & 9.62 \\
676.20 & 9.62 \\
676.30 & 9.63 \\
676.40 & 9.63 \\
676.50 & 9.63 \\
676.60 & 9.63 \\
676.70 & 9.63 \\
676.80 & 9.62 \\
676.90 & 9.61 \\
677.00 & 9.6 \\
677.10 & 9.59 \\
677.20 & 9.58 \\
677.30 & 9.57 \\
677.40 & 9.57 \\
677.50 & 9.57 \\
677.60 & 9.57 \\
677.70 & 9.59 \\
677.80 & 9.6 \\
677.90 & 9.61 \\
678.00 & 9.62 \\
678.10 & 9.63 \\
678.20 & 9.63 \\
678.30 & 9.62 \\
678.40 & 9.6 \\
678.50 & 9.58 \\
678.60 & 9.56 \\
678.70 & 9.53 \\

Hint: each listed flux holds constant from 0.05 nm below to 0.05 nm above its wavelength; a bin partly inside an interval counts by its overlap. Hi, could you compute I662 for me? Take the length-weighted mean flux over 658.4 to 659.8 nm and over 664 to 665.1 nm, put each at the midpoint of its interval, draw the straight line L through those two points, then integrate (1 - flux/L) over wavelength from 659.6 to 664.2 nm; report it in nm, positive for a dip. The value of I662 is -0.034 nm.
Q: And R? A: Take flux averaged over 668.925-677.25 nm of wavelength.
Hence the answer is 9.66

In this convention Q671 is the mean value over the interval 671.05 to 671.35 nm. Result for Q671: 9.76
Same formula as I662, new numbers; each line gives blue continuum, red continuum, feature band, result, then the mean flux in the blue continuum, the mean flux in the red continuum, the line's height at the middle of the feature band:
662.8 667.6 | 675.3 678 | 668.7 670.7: 0.00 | 10.1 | 9.6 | 9.93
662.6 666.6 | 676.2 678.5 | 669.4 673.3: 0.07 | 10.1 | 9.61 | 9.85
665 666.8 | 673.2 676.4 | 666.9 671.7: 0.02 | 10.2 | 9.6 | 9.96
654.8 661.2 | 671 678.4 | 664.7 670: -0.13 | 10.2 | 9.59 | 9.84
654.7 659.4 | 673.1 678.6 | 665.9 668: -0.07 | 10.1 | 9.6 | 9.84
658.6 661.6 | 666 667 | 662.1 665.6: 0.04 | 10.2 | 10.2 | 10.2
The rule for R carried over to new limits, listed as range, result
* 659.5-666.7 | 10.2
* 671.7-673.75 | 9.52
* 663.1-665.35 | 10.1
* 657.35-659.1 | 10.1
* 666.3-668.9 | 10.1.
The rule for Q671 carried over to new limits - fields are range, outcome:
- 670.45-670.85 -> 9.74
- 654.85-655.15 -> 10.1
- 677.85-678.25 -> 9.62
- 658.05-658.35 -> 10.2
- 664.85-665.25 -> 10.1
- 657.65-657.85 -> 9.99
